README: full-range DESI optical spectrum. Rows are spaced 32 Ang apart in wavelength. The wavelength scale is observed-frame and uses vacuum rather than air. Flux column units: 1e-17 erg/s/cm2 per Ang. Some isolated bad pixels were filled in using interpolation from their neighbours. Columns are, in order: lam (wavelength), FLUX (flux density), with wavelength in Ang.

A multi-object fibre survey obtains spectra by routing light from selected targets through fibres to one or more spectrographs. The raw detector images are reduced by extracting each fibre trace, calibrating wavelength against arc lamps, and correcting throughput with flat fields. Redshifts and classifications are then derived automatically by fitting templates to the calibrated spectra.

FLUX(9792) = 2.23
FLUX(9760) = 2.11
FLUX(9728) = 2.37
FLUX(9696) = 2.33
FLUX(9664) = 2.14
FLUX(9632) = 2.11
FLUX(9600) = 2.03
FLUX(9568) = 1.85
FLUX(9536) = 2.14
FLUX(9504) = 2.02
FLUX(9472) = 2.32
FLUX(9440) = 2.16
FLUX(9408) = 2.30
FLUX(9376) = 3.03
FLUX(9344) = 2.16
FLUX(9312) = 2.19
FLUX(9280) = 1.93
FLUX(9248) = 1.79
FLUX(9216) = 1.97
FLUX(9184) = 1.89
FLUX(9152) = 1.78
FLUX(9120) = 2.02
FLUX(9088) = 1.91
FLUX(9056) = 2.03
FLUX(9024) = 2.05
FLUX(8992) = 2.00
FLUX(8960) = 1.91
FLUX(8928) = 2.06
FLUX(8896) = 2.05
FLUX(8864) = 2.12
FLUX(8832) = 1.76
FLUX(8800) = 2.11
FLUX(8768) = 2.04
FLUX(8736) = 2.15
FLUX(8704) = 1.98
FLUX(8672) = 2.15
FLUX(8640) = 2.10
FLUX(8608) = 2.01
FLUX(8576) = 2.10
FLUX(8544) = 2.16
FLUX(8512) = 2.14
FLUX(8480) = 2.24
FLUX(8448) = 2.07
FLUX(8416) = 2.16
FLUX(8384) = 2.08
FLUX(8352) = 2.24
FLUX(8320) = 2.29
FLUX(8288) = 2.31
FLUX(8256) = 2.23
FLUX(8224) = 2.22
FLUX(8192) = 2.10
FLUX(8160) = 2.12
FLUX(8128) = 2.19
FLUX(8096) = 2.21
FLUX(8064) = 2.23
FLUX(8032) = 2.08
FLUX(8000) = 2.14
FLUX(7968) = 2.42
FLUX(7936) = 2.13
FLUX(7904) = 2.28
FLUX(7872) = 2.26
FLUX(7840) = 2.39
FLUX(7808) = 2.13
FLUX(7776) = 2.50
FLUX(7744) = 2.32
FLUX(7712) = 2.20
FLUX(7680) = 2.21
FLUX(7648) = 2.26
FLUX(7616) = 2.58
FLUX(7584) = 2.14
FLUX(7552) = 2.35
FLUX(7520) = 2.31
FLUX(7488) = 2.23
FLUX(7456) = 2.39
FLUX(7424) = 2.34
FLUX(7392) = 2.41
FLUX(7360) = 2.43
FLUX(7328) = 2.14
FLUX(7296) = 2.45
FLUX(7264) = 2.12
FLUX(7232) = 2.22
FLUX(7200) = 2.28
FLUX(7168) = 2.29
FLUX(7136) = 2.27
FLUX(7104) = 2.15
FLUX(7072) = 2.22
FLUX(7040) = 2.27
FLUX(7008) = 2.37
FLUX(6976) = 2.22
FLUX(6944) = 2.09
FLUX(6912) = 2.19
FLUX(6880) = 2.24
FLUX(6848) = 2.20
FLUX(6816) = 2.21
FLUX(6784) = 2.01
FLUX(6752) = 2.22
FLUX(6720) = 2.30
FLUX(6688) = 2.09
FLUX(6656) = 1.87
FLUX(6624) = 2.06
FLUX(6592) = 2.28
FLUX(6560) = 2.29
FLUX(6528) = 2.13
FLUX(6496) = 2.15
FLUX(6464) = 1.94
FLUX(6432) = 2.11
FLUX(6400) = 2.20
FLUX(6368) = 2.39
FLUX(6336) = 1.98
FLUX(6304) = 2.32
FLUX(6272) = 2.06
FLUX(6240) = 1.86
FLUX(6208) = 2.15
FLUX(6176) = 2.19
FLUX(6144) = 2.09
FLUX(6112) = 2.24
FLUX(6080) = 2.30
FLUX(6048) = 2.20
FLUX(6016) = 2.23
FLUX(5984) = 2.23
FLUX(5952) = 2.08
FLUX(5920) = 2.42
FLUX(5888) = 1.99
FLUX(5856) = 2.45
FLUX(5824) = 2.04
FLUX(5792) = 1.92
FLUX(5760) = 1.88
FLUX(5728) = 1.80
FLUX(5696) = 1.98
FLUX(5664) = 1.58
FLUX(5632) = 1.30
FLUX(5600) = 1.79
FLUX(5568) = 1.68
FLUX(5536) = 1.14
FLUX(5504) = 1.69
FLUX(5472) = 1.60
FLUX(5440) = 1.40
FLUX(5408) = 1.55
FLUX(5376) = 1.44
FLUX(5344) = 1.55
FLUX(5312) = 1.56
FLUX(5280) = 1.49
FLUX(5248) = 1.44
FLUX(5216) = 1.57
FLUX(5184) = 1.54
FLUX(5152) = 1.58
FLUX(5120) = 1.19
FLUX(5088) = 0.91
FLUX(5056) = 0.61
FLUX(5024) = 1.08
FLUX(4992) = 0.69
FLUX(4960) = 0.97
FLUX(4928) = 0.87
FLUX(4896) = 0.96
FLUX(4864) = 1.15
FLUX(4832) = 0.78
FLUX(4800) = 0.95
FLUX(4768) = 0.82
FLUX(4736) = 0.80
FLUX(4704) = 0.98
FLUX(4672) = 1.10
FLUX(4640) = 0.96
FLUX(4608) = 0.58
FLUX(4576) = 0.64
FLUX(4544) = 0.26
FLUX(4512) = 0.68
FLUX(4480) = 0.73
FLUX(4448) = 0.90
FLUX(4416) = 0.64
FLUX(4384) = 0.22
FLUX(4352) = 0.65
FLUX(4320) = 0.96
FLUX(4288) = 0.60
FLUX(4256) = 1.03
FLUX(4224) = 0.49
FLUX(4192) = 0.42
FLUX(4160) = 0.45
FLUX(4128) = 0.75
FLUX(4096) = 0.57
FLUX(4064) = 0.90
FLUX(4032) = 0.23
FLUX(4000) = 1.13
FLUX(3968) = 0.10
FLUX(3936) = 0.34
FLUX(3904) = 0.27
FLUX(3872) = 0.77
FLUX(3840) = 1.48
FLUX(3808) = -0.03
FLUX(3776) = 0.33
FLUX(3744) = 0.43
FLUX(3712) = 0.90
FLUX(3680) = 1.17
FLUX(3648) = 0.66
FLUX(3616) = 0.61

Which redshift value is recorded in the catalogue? 0.285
